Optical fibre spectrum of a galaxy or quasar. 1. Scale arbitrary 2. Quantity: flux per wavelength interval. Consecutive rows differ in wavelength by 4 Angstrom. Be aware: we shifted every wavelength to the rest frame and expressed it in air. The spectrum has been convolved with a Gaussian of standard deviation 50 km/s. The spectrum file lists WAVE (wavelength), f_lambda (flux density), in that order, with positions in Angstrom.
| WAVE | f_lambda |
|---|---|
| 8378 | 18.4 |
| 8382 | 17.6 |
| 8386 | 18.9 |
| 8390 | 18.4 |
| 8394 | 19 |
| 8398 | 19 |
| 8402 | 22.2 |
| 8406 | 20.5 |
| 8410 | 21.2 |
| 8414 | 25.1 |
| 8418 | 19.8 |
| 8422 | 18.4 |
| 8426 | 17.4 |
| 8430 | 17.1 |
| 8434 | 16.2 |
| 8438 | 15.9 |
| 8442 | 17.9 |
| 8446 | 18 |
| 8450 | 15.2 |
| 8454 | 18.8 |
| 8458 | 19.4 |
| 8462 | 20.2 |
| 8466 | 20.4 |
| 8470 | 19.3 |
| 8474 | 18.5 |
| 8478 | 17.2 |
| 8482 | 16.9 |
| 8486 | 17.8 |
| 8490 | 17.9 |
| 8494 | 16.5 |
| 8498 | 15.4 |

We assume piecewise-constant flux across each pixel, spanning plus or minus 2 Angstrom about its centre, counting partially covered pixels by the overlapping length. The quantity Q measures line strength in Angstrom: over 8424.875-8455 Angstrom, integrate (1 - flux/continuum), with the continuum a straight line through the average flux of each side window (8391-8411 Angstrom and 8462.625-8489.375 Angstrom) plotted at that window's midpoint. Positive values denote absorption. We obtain 3.6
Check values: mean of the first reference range 20.2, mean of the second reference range 18.4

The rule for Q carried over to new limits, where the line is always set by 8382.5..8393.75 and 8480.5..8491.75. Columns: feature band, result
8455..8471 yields -1.8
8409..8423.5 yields -2.3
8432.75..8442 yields 0.8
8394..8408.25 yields -1.5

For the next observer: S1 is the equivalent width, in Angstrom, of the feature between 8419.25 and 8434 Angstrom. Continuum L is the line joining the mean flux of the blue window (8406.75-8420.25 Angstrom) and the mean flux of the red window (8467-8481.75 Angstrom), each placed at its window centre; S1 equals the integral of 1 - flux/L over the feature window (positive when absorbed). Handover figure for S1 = 2.5 Angstrom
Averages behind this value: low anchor 21.8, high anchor 18.3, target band 17.5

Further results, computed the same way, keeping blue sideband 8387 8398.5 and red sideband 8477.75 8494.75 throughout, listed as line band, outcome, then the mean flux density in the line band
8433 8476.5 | -1.0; 18.2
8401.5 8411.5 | -1.4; 21.2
